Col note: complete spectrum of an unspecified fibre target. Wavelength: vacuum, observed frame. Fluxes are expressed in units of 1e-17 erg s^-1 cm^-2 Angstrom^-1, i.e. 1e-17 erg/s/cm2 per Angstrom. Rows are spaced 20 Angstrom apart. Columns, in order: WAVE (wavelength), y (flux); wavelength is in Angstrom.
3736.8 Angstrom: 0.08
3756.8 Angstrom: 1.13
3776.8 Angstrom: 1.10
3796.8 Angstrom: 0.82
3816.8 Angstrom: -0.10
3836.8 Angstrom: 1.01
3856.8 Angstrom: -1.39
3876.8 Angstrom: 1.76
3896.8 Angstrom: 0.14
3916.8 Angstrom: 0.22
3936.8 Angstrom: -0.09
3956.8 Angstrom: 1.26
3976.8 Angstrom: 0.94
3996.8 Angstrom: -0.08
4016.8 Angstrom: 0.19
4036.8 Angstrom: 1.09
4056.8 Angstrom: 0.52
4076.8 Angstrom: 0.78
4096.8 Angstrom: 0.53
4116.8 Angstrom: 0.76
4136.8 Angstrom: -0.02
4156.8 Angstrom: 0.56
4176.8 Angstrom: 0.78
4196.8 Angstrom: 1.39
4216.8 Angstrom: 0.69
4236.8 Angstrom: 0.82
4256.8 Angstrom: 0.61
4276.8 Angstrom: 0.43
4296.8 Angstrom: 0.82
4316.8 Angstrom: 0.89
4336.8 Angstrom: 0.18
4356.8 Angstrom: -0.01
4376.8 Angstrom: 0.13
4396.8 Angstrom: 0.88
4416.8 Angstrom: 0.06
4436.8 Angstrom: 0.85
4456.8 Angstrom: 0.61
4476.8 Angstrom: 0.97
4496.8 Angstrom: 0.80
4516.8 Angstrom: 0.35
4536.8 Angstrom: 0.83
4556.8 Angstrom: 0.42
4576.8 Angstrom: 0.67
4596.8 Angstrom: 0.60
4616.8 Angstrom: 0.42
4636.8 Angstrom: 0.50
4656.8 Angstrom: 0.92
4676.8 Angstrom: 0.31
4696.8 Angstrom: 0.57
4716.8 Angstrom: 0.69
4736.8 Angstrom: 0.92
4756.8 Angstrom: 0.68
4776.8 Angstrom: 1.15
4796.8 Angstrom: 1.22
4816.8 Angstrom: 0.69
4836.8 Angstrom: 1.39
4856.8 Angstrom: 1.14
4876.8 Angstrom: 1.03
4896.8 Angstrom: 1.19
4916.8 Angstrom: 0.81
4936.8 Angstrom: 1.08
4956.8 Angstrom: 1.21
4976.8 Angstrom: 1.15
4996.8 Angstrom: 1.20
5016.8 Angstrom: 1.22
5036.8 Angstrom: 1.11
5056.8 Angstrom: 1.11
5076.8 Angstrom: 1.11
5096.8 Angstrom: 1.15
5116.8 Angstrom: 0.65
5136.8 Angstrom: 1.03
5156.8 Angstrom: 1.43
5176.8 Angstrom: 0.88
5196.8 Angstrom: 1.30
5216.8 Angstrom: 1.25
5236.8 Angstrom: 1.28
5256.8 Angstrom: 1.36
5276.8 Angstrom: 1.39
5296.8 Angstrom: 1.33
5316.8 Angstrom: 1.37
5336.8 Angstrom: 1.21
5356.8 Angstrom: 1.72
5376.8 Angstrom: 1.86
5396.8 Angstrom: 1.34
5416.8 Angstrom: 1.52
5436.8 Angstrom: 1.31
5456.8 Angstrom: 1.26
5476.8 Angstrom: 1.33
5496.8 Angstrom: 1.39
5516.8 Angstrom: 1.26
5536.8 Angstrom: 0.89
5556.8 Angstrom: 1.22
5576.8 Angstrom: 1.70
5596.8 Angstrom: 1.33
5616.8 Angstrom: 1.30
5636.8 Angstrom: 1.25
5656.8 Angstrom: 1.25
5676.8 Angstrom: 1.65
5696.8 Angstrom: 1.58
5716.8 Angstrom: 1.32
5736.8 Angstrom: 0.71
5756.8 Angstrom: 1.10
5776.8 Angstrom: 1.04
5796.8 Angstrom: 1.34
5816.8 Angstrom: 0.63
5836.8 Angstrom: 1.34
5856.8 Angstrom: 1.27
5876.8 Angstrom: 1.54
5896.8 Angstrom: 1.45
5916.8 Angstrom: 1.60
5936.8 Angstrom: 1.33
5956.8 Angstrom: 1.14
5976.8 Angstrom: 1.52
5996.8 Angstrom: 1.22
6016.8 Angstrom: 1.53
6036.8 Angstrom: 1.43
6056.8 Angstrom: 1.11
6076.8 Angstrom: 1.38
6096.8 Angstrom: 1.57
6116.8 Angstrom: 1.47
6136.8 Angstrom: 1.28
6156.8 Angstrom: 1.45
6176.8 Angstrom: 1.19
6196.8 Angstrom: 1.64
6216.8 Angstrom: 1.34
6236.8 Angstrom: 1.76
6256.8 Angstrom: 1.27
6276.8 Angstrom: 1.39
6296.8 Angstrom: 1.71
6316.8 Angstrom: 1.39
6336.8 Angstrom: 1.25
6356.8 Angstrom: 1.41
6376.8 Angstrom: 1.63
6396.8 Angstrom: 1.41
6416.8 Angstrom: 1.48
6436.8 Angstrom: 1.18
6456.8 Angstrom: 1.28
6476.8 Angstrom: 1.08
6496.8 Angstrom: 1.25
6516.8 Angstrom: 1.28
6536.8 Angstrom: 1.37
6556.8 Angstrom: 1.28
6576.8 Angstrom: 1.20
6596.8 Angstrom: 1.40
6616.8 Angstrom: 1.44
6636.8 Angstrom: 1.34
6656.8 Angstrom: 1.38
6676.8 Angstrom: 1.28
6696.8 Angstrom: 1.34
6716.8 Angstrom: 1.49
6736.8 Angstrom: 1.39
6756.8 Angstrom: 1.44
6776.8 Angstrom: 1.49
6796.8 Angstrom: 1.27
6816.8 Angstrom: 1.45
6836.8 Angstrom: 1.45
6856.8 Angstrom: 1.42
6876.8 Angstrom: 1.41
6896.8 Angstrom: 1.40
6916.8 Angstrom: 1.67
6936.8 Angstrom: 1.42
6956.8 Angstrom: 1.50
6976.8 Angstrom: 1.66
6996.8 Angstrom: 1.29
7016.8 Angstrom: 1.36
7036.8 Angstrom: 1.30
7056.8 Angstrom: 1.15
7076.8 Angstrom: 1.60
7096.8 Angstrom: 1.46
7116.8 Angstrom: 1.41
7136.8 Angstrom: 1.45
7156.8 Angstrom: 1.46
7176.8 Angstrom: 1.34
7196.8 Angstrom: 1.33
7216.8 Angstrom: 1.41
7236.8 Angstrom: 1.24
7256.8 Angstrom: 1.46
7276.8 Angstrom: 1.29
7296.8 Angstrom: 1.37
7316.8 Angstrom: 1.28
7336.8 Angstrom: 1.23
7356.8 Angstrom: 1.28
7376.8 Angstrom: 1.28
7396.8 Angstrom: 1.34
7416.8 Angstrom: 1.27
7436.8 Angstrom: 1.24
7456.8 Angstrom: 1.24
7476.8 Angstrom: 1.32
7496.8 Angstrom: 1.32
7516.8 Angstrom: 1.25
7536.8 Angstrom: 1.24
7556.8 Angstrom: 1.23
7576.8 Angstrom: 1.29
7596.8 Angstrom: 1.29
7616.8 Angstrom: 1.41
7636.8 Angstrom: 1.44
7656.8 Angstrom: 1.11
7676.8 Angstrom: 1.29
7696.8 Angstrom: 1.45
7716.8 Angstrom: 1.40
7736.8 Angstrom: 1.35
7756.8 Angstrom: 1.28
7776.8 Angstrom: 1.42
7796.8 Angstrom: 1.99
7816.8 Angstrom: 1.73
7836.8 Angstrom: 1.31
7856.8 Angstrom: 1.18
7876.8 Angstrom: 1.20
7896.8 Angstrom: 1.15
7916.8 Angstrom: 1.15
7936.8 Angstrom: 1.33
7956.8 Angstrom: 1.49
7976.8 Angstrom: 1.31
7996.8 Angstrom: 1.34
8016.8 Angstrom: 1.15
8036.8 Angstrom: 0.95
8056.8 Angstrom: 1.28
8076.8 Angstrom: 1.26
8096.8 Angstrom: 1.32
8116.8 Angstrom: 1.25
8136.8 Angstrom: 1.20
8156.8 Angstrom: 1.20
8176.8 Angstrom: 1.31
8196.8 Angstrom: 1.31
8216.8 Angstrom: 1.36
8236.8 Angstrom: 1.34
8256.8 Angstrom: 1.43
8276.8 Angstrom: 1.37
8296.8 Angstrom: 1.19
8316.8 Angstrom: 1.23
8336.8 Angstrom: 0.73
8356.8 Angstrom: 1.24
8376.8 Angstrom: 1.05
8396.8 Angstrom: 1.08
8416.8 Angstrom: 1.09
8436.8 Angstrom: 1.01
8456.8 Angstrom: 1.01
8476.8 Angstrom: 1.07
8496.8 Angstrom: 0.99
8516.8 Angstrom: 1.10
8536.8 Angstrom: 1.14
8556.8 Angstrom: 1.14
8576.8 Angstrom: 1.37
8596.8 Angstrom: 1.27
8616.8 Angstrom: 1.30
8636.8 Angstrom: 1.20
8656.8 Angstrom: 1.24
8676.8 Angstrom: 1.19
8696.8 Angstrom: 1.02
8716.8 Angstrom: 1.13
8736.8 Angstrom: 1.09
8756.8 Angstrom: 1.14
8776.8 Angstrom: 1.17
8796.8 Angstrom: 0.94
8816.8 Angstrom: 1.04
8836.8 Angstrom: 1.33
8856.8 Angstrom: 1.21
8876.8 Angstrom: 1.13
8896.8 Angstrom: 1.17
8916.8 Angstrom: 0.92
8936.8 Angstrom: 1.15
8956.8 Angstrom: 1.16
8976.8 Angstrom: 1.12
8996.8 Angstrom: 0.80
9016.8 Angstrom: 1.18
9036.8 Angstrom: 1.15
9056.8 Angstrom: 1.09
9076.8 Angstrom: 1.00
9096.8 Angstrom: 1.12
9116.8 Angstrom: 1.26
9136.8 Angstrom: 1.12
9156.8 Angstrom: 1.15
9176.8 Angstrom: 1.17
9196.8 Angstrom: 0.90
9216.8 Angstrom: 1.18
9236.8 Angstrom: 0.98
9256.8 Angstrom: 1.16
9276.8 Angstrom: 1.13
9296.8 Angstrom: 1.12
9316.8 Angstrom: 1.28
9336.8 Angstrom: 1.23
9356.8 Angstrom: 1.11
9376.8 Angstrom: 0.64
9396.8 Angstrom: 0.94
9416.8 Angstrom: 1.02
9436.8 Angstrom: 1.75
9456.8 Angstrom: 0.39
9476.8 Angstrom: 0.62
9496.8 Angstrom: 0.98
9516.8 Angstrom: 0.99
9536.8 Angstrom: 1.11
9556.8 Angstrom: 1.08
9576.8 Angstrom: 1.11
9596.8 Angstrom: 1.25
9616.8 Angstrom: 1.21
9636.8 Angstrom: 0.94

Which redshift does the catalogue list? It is 0.187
